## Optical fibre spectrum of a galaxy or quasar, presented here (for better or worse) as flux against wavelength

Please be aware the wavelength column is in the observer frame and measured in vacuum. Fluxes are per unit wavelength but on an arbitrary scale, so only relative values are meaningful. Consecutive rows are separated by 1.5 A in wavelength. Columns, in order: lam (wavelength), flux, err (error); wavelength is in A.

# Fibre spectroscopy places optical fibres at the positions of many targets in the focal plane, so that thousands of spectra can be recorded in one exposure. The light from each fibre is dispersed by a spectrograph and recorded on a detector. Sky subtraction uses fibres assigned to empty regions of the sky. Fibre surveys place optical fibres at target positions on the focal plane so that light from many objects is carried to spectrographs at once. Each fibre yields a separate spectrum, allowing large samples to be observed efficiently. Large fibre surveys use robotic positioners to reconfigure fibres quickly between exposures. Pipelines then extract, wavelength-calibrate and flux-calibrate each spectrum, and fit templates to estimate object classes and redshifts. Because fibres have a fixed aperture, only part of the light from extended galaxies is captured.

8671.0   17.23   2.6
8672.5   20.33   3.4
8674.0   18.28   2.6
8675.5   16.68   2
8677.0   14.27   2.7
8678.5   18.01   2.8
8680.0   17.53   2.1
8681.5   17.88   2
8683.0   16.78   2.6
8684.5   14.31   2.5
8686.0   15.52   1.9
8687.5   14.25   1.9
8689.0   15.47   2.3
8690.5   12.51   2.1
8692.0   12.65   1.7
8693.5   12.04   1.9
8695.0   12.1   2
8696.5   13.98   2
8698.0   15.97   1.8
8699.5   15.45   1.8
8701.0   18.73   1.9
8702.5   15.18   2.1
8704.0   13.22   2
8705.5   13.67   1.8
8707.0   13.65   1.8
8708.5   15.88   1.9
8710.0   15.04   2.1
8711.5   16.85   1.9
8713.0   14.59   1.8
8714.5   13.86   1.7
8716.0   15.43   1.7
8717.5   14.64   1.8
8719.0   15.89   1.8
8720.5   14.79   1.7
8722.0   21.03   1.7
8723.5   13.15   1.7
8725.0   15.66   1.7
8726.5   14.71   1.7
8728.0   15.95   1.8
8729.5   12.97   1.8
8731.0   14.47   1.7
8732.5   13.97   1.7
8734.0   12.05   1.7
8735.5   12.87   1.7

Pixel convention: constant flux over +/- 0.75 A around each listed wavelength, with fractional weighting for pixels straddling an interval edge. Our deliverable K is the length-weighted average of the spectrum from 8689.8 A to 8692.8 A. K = 12.6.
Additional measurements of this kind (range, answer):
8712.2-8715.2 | 14.3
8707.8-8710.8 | 15.5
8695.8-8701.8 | 16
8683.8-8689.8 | 14.9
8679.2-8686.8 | 16.4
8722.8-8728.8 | 14.9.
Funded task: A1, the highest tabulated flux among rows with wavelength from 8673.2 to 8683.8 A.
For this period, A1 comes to 18.28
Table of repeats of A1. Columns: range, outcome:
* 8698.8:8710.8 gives 18.73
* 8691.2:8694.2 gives 12.65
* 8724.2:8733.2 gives 15.95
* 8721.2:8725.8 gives 21.03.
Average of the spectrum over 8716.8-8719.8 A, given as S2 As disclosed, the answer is 15.3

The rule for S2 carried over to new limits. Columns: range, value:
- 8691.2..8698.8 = 13.4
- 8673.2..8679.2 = 16.8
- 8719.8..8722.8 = 17.9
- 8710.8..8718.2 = 15.1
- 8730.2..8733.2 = 14.2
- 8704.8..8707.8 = 13.7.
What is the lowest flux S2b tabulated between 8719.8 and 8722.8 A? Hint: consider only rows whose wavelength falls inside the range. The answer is 14.79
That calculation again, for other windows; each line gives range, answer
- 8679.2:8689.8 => 14.25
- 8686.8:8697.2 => 12.04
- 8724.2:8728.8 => 14.71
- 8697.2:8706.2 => 13.22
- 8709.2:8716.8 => 13.86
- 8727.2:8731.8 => 12.97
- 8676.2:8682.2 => 14.27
